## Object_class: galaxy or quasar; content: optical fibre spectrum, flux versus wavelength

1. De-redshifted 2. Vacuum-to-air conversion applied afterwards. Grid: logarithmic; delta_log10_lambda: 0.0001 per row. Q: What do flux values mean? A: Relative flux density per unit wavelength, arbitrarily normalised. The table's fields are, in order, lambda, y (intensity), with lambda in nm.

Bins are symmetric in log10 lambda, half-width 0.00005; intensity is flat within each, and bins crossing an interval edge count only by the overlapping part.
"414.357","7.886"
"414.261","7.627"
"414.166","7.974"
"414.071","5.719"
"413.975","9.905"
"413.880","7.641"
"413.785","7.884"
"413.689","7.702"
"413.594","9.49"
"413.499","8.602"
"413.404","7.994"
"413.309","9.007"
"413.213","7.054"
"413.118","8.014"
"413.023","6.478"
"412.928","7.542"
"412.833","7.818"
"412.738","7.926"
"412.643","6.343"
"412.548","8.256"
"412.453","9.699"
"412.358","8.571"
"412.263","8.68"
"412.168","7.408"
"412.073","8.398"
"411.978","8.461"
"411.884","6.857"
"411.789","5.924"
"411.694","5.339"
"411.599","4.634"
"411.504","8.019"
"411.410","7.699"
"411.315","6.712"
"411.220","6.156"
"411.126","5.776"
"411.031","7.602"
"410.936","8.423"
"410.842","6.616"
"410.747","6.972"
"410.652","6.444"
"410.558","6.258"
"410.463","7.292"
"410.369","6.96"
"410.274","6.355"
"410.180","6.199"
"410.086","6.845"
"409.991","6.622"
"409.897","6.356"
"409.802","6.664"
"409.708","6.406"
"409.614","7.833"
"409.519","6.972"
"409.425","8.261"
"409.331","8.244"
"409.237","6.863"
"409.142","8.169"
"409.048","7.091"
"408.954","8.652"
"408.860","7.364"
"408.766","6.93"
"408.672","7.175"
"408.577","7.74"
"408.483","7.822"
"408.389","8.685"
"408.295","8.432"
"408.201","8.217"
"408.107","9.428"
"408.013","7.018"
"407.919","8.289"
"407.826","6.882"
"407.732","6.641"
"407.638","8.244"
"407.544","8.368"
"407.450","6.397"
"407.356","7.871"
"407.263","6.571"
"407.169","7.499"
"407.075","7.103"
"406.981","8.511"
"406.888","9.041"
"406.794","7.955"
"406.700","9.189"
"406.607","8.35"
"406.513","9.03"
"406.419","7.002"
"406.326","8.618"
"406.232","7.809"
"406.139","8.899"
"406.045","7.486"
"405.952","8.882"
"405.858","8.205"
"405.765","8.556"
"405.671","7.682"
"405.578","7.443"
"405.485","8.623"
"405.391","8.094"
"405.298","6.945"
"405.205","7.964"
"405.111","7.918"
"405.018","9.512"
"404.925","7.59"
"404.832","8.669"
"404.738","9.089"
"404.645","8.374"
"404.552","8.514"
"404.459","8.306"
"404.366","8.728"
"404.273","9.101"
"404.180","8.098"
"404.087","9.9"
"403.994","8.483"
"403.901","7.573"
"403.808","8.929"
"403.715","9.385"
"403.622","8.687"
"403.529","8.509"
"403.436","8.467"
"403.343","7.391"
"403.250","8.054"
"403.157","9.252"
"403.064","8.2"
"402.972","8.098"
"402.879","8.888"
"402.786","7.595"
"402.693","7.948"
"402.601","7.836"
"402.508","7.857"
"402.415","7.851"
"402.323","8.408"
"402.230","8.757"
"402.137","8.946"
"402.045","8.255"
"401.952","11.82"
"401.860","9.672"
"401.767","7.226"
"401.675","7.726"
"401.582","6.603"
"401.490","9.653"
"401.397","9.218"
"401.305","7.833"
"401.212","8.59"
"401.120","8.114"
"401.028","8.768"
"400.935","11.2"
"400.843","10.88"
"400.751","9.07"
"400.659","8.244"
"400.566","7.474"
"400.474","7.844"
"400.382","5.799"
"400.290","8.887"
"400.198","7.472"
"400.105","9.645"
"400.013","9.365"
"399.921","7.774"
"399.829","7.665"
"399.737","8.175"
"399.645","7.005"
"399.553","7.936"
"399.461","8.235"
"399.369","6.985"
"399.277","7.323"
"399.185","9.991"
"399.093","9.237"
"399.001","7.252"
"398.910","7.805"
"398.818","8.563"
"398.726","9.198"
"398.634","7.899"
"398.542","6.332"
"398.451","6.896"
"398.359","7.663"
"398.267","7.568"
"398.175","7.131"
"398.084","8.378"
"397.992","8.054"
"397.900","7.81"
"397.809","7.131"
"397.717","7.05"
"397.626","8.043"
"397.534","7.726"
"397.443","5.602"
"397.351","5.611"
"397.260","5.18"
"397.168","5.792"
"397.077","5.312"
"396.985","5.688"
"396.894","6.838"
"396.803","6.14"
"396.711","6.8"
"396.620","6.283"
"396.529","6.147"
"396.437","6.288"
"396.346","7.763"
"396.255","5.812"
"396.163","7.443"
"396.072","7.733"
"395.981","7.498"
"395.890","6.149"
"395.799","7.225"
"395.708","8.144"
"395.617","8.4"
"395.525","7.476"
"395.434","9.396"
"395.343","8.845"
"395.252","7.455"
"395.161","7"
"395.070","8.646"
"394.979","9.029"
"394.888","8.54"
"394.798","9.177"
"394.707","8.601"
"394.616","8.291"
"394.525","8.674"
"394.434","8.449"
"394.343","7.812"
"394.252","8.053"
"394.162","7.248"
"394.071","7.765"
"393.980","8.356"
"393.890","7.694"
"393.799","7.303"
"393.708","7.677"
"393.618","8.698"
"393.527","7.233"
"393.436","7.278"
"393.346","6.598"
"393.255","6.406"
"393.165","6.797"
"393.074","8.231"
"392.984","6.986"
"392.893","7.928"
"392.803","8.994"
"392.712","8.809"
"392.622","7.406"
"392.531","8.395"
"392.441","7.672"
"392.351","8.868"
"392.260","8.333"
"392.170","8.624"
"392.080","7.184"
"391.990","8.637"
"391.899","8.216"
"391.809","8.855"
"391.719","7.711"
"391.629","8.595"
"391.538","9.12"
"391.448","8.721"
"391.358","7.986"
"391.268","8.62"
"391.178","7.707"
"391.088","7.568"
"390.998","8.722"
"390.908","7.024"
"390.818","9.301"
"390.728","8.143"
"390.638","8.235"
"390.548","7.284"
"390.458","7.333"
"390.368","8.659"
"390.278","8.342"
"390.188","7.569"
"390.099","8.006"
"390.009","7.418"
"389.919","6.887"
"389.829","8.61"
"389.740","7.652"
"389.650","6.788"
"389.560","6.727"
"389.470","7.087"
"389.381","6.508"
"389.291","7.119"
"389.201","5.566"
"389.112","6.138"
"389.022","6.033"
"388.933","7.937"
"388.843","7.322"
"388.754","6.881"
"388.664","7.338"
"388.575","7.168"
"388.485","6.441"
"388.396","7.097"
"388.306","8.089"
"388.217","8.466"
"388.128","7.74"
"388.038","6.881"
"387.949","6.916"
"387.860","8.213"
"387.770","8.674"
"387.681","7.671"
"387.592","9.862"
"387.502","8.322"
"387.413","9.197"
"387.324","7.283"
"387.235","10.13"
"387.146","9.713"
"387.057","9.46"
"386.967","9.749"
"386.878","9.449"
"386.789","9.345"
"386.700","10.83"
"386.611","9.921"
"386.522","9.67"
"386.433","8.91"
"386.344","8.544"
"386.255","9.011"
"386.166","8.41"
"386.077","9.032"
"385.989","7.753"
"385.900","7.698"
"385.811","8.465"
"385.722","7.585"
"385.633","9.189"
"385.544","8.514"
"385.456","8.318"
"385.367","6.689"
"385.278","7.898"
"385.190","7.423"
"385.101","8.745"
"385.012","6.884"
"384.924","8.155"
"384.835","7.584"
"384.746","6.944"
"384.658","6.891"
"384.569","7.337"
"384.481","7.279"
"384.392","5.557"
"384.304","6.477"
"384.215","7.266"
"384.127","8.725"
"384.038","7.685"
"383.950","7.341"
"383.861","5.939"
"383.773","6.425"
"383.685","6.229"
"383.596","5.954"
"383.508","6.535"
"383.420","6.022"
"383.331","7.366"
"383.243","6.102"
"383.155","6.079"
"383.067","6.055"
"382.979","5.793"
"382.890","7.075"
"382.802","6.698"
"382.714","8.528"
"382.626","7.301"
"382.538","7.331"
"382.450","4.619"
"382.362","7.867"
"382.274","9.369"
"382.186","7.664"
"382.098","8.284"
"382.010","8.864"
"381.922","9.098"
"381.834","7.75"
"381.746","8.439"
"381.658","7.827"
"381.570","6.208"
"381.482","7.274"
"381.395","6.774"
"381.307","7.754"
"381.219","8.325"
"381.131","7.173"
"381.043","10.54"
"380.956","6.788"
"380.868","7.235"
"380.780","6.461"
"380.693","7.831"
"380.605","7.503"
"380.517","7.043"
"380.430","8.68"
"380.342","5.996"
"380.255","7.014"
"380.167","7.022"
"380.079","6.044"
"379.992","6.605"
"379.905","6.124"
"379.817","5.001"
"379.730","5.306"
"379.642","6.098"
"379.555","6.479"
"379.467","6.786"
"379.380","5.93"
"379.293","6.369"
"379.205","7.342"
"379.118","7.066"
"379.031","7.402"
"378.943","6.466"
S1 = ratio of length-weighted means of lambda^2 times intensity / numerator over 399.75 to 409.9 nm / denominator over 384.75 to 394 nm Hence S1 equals 1.11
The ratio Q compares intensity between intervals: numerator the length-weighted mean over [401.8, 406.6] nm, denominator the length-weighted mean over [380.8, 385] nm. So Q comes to 1.2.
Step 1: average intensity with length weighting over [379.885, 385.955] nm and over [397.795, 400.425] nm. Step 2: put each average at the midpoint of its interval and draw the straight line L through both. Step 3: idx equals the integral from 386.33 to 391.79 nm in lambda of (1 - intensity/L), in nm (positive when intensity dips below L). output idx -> -0.36 nm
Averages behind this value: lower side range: 7.31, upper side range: 7.91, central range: 8.04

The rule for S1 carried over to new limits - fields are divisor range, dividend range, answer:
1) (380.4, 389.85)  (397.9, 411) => 1.15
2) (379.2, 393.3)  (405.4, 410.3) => 1.13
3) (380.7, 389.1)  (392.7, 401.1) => 1.06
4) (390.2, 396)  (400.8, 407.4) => 1.11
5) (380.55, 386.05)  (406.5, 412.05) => 1.14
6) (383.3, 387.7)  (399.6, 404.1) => 1.14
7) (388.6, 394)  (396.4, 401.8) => 1.03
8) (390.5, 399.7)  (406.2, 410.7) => 1.05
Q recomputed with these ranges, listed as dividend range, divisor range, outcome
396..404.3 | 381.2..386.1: 1.08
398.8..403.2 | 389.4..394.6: 1.06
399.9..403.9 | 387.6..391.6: 1.12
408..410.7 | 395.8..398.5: 1.08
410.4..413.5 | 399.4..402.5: 0.87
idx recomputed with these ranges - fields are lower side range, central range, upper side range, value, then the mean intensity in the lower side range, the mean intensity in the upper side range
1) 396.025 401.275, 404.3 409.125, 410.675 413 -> -0.40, 7.59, 7.31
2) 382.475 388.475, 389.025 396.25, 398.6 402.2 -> 0.24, 7.81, 8.45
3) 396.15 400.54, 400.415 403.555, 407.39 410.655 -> -0.50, 7.35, 7.39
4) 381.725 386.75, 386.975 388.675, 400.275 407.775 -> -0.10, 7.62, 8.33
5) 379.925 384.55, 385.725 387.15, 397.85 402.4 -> -0.31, 7.18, 8.29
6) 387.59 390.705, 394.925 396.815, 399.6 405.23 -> 0.12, 7.42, 8.47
